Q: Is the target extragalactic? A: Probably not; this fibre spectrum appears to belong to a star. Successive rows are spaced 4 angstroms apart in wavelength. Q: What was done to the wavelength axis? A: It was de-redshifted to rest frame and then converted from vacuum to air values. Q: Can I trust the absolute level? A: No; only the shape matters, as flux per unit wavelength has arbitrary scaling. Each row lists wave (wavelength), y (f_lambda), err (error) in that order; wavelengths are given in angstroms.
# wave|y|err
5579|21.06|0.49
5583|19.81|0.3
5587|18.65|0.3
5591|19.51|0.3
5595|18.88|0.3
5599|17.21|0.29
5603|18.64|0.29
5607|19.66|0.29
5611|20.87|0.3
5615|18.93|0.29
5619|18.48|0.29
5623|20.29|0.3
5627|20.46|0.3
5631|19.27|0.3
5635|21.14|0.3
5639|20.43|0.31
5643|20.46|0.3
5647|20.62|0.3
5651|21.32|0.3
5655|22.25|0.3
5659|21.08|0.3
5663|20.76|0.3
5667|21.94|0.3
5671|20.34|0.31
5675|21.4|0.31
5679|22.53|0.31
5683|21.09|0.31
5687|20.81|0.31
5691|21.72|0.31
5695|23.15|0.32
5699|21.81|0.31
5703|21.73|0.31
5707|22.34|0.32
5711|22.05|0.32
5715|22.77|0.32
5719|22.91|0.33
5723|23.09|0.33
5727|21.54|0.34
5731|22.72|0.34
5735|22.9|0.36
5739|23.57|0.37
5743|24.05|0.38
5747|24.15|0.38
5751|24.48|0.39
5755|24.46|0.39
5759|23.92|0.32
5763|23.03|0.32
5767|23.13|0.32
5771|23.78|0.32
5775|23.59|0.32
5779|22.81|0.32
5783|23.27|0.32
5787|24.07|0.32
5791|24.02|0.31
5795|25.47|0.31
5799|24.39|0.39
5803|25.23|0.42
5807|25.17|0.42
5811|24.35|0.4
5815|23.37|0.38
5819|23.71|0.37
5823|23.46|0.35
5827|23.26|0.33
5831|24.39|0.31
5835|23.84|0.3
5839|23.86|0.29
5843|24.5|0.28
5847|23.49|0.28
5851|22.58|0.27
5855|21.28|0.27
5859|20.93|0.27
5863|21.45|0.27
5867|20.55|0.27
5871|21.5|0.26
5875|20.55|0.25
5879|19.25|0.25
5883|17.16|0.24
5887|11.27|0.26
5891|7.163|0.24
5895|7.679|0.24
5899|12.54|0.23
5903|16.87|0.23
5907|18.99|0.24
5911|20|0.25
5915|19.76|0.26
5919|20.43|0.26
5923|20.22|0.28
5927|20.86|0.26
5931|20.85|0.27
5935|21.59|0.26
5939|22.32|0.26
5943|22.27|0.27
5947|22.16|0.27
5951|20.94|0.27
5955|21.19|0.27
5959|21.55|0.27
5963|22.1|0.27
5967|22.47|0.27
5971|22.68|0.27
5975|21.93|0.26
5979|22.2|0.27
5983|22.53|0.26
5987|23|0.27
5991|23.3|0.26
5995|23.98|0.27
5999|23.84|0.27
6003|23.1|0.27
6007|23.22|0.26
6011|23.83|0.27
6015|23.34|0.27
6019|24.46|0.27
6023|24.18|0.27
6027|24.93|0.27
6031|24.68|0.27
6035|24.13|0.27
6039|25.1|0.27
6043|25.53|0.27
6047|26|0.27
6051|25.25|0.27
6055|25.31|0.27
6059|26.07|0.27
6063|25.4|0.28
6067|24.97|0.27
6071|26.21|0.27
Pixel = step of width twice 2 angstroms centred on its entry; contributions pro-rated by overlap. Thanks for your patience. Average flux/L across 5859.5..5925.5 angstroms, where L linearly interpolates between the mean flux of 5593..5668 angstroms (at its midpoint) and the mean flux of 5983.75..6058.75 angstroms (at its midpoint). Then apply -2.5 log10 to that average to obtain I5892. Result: 0.30 mag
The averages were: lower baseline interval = 20.1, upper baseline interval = 24.3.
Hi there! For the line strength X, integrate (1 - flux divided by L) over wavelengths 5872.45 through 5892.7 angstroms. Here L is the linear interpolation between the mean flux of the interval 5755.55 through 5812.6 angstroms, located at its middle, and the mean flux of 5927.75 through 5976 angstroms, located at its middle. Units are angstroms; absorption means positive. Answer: 6.6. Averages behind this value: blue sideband 24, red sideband 21.8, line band 15.4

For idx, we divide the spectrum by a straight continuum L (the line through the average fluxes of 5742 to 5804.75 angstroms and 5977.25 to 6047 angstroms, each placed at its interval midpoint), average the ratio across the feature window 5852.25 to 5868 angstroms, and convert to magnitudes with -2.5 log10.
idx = 0.135 mag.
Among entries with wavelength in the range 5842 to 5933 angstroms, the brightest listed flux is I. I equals 24.5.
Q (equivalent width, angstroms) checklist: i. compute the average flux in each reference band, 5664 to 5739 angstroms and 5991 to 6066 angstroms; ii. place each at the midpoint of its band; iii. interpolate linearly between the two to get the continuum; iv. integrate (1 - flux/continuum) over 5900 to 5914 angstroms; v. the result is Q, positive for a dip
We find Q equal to 3.2 angstroms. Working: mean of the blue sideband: 22.1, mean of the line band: 18.3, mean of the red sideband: 24.5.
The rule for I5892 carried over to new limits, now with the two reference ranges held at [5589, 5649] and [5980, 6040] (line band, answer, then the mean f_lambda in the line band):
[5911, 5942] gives 0.10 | 20.9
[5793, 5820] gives -0.14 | 24.6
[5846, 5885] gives 0.07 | 20.8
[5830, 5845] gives -0.10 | 24.1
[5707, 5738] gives -0.09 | 22.6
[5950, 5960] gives 0.10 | 21.2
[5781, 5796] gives -0.13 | 24.1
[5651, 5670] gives -0.07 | 21.4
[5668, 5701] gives -0.07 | 21.6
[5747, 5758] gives -0.16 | 24.4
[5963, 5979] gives 0.05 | 22.3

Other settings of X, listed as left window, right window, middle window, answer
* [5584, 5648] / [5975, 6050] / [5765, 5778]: -1.3 angstroms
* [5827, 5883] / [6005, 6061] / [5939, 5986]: 3.2 angstroms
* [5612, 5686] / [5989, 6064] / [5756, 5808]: -4.5 angstroms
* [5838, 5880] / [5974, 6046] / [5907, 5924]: 2.0 angstroms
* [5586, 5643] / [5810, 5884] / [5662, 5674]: -0.5 angstroms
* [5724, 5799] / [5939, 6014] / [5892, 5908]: 6.7 angstroms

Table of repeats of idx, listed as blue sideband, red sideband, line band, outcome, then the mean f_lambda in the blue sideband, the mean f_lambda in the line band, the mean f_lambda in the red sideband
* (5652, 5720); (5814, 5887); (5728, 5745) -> -0.07 mag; 21.8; 23.2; 21.9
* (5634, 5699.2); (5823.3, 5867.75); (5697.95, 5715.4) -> -0.02 mag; 21.3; 22.1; 22.8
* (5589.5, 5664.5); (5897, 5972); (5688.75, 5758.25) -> -0.14 mag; 20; 22.9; 20.5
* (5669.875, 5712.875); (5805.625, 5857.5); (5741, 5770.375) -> -0.06 mag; 21.8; 23.9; 23.6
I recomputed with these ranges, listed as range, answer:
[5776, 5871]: 25.47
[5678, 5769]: 24.48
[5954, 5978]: 22.68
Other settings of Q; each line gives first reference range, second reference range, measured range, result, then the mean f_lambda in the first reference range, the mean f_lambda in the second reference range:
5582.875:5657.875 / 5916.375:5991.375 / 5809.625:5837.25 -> -3.60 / 19.9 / 21.8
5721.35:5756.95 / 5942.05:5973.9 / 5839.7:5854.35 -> -0.43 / 23.4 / 21.9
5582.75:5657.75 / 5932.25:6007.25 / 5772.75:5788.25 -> -1.76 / 19.8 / 22.4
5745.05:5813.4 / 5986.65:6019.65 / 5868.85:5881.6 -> 1.91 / 24.1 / 23.6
